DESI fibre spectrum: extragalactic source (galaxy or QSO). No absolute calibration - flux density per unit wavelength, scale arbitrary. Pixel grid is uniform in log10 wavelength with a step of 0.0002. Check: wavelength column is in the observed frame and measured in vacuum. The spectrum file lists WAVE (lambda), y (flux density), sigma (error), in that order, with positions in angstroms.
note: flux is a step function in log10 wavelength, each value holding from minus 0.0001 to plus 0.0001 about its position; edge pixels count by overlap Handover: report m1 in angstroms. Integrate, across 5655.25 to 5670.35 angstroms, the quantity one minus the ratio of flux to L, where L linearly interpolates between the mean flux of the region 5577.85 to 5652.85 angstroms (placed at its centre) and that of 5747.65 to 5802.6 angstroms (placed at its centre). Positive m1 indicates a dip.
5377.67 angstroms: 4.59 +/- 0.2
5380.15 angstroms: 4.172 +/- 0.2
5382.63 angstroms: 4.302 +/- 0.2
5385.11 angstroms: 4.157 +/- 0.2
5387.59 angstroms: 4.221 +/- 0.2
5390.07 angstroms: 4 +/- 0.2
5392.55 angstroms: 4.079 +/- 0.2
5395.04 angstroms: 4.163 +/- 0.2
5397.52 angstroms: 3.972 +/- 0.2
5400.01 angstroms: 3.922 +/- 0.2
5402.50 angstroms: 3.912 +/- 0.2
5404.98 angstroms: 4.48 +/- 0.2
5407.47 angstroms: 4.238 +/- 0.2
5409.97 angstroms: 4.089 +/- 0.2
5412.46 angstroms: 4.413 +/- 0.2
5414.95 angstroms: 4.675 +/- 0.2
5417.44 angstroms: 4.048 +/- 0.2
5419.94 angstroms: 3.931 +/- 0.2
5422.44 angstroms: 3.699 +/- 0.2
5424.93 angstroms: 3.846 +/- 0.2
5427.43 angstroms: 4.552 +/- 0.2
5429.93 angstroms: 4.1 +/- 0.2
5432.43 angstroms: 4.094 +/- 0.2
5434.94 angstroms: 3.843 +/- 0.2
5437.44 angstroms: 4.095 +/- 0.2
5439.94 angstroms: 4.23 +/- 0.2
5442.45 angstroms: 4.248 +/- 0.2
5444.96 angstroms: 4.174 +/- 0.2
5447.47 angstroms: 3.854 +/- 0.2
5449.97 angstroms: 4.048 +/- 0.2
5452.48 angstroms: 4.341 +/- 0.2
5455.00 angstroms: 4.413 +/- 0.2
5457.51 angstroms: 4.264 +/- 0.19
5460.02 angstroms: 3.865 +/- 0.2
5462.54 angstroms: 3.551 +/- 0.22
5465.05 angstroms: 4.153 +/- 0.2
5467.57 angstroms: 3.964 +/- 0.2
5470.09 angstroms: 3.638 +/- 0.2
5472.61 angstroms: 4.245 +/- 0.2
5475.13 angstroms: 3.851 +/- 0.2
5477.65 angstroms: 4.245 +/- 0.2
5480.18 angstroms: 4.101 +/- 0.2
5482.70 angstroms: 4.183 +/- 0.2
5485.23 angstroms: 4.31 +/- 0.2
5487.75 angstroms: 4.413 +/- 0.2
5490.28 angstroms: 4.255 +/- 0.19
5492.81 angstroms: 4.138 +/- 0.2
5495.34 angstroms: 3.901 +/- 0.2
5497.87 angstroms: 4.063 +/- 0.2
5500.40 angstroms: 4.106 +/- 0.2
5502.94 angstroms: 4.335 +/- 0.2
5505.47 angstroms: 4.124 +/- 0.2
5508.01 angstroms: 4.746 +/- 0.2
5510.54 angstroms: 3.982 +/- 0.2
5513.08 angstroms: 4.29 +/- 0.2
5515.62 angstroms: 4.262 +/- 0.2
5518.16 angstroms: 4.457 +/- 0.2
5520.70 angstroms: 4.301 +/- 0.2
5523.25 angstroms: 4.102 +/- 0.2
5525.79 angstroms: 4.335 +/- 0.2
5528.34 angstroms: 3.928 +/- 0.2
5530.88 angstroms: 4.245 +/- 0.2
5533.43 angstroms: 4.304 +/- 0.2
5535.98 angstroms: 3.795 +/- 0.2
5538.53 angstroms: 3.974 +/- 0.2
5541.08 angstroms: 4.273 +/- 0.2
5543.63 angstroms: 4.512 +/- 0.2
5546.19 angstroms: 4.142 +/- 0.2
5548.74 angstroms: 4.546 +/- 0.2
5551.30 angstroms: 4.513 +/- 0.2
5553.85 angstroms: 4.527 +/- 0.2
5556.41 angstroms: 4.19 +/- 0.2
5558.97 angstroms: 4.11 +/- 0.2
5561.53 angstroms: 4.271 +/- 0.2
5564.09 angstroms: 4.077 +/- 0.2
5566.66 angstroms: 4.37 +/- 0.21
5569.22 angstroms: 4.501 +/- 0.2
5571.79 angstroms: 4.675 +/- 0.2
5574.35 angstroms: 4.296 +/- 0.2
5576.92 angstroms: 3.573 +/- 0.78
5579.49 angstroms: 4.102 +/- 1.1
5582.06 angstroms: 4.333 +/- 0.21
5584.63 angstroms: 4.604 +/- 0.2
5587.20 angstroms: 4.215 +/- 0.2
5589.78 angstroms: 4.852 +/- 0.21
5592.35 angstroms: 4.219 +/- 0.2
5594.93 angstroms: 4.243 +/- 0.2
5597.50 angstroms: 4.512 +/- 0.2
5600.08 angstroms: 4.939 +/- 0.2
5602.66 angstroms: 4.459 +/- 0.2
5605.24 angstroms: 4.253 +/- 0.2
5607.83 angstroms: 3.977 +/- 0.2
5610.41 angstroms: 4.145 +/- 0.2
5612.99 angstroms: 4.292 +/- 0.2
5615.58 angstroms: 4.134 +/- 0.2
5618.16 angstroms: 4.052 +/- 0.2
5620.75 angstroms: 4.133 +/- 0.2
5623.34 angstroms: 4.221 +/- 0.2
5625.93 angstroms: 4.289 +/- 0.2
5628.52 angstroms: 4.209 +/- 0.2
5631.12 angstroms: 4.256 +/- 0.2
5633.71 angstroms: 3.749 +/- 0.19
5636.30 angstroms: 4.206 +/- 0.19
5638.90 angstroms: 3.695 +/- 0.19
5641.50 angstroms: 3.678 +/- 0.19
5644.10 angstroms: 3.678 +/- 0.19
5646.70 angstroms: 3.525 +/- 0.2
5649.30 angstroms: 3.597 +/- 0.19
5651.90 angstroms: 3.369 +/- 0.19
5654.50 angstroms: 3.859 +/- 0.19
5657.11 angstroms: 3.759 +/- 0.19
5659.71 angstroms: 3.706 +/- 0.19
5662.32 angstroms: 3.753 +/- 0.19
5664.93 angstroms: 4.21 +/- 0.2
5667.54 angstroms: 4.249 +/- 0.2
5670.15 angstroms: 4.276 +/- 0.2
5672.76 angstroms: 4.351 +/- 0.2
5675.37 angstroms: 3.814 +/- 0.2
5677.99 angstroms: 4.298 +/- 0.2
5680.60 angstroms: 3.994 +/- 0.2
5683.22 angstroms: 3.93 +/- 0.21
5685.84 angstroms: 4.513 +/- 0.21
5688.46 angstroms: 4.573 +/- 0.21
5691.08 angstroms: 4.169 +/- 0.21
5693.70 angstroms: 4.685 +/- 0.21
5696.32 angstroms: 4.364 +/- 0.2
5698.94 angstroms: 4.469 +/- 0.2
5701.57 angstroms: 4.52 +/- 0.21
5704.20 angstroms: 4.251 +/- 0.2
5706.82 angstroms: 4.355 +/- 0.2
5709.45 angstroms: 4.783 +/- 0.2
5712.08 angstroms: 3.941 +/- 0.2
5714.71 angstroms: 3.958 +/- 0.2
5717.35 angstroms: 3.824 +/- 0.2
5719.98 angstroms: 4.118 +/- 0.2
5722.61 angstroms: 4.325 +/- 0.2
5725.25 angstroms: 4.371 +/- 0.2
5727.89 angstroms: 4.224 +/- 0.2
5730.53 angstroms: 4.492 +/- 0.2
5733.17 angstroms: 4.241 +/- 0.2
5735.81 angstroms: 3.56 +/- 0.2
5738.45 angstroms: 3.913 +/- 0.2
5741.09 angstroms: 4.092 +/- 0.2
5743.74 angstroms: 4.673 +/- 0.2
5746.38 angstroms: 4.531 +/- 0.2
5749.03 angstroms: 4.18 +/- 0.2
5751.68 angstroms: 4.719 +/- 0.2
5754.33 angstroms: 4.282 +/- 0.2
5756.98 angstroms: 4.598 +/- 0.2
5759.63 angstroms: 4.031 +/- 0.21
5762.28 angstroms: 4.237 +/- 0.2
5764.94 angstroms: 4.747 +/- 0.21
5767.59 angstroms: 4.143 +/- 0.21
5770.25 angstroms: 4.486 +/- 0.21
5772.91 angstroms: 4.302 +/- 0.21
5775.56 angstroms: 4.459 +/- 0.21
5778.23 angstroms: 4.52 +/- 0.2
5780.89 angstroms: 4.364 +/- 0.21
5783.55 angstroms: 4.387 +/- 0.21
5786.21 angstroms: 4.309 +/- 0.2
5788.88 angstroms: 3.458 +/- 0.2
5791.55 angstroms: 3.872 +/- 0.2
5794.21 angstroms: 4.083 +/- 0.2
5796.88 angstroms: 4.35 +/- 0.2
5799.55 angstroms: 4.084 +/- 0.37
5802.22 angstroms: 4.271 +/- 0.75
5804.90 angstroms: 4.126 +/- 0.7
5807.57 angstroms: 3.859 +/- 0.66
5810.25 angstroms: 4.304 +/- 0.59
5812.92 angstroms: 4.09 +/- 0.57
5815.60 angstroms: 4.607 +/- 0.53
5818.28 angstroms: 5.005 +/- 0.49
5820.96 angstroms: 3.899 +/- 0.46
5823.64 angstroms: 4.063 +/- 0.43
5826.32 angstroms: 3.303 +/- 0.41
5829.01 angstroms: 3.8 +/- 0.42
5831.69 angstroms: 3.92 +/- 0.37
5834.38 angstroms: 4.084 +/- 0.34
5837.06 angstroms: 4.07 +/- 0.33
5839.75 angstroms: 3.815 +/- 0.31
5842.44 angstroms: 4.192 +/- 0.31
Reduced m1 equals 0.8 angstroms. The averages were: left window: 4.14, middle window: 3.97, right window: 4.28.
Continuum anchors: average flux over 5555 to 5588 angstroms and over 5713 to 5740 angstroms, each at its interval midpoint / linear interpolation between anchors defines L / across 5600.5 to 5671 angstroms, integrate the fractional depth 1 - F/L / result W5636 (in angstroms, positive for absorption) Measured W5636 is 3.2 angstroms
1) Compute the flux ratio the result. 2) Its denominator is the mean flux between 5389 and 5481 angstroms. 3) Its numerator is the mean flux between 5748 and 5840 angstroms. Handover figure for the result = 1.03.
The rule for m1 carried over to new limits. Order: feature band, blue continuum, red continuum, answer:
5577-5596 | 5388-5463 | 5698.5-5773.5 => -0.5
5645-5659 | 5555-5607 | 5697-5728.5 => 2.2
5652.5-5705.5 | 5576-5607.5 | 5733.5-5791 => 1.7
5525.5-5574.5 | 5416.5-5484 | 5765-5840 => -2.3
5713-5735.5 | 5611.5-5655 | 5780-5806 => -0.6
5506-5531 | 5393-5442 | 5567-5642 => -0.4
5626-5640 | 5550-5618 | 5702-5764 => 0.8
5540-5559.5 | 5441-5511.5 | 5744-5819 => -0.9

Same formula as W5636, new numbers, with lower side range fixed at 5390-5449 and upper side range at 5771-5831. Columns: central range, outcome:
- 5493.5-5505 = 0.05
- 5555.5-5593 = -1.48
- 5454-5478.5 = 0.64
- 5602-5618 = -0.20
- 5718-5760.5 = -1.18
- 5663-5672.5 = -0.19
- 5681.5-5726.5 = -1.65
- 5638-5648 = 1.20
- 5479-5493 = -0.41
